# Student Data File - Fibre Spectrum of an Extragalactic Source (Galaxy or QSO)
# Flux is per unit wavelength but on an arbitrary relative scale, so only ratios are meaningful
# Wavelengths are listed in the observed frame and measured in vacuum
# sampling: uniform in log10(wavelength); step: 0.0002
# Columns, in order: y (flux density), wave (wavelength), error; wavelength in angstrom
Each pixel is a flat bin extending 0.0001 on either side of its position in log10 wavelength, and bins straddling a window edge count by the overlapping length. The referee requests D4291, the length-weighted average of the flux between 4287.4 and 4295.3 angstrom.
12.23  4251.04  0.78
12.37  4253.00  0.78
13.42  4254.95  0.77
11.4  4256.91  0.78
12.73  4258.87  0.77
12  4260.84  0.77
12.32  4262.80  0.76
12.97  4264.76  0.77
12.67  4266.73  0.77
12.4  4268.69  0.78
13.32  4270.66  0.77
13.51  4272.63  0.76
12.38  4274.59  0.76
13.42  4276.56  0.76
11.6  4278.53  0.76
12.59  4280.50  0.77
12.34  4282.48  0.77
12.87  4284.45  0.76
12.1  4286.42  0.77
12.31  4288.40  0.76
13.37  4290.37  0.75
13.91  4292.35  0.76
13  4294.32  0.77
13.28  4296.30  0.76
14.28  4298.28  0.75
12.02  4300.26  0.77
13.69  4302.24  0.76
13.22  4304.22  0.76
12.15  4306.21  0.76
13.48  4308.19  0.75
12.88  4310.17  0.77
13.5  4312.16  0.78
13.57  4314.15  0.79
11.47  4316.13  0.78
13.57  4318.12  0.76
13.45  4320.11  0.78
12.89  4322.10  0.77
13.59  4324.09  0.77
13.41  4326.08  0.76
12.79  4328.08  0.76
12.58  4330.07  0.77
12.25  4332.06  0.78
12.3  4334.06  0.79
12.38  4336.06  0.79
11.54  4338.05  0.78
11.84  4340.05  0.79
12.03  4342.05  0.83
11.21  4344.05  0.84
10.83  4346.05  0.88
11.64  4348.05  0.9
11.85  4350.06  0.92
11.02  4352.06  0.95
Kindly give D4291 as 13.2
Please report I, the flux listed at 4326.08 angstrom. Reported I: 13.41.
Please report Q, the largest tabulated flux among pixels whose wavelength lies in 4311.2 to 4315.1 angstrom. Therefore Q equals 13.57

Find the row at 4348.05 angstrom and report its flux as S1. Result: 11.64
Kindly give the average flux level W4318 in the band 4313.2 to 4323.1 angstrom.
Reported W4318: 13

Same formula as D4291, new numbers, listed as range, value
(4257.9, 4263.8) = 12.3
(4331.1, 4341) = 12.1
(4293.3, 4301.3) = 13.2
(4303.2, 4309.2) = 13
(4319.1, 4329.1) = 13.2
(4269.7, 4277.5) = 13.2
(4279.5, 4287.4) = 12.5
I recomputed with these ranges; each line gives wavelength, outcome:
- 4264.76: 12.97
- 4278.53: 11.6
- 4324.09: 13.59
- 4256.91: 11.4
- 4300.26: 12.02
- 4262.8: 12.32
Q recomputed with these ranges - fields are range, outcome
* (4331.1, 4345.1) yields 12.38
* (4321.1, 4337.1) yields 13.59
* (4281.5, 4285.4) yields 12.87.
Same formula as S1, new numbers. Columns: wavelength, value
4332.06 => 12.25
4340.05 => 11.84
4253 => 12.37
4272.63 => 13.51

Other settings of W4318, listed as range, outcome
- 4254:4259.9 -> 12.5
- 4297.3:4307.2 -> 13.1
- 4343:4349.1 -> 11.2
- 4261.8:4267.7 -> 12.7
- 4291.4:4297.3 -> 13.4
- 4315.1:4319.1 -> 12.5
